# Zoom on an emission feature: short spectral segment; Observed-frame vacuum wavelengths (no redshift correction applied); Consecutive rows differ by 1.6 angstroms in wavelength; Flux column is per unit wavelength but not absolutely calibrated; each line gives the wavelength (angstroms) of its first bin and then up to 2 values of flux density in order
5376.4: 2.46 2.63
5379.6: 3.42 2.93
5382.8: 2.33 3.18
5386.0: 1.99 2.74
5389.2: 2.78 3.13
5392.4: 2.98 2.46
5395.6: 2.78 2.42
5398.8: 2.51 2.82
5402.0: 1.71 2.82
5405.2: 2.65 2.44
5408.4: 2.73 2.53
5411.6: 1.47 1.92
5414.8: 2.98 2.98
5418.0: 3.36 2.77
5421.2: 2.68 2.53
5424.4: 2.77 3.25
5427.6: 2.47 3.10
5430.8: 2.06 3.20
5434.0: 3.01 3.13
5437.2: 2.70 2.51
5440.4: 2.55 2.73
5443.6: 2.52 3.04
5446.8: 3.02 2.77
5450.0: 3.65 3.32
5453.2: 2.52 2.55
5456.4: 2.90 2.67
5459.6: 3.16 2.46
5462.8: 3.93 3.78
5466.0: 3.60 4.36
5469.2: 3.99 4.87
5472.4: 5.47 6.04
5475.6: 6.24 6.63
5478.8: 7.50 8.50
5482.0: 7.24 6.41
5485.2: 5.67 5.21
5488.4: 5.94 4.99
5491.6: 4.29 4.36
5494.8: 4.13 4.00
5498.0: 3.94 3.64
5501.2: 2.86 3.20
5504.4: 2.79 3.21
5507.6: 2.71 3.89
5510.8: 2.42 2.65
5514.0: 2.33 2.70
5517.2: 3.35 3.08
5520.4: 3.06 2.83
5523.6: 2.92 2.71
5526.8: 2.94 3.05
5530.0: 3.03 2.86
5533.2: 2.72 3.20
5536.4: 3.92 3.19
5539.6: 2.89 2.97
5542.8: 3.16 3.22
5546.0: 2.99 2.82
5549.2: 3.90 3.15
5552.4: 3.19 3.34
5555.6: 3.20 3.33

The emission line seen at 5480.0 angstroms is H-beta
